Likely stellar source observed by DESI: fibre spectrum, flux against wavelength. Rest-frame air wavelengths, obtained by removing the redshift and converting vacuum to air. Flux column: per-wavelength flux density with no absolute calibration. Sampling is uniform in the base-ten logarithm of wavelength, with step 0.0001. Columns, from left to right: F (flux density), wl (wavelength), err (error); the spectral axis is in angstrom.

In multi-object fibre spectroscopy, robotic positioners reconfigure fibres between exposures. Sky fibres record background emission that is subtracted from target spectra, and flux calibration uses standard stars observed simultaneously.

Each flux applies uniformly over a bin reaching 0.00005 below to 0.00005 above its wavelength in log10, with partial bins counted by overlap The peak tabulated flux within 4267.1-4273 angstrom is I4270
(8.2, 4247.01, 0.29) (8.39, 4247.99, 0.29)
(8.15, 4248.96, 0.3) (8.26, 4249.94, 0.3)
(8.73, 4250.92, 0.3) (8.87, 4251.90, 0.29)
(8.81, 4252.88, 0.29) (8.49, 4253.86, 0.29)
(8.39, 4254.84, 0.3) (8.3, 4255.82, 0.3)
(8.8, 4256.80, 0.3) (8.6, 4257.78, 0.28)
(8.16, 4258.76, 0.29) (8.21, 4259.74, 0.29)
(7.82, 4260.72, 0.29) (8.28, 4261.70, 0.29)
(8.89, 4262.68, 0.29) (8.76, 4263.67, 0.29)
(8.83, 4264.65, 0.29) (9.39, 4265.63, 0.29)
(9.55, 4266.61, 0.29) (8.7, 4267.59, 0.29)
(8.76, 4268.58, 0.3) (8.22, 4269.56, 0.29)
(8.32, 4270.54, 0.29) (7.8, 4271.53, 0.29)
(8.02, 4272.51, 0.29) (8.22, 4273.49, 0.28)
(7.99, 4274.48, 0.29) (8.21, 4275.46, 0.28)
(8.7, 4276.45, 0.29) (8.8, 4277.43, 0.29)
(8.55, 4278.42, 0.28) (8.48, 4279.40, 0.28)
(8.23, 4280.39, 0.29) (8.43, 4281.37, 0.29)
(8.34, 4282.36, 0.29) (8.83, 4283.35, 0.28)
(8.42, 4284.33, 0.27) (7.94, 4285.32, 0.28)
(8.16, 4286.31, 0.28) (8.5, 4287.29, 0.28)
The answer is 8.76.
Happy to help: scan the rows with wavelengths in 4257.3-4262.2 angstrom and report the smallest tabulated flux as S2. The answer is 7.82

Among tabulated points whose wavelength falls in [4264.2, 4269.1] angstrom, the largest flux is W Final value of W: 9.55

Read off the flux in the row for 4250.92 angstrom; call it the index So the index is 8.73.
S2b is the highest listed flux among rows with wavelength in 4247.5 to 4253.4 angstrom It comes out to 8.87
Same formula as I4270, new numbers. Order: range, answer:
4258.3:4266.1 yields 9.39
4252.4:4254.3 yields 8.81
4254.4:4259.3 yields 8.8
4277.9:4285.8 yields 8.83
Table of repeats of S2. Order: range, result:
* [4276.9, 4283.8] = 8.23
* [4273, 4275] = 7.99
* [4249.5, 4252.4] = 8.26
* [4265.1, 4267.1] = 9.39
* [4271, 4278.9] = 7.8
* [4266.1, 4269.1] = 8.7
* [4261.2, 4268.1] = 8.28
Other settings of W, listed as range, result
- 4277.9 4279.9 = 8.55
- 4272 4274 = 8.22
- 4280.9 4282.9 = 8.43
